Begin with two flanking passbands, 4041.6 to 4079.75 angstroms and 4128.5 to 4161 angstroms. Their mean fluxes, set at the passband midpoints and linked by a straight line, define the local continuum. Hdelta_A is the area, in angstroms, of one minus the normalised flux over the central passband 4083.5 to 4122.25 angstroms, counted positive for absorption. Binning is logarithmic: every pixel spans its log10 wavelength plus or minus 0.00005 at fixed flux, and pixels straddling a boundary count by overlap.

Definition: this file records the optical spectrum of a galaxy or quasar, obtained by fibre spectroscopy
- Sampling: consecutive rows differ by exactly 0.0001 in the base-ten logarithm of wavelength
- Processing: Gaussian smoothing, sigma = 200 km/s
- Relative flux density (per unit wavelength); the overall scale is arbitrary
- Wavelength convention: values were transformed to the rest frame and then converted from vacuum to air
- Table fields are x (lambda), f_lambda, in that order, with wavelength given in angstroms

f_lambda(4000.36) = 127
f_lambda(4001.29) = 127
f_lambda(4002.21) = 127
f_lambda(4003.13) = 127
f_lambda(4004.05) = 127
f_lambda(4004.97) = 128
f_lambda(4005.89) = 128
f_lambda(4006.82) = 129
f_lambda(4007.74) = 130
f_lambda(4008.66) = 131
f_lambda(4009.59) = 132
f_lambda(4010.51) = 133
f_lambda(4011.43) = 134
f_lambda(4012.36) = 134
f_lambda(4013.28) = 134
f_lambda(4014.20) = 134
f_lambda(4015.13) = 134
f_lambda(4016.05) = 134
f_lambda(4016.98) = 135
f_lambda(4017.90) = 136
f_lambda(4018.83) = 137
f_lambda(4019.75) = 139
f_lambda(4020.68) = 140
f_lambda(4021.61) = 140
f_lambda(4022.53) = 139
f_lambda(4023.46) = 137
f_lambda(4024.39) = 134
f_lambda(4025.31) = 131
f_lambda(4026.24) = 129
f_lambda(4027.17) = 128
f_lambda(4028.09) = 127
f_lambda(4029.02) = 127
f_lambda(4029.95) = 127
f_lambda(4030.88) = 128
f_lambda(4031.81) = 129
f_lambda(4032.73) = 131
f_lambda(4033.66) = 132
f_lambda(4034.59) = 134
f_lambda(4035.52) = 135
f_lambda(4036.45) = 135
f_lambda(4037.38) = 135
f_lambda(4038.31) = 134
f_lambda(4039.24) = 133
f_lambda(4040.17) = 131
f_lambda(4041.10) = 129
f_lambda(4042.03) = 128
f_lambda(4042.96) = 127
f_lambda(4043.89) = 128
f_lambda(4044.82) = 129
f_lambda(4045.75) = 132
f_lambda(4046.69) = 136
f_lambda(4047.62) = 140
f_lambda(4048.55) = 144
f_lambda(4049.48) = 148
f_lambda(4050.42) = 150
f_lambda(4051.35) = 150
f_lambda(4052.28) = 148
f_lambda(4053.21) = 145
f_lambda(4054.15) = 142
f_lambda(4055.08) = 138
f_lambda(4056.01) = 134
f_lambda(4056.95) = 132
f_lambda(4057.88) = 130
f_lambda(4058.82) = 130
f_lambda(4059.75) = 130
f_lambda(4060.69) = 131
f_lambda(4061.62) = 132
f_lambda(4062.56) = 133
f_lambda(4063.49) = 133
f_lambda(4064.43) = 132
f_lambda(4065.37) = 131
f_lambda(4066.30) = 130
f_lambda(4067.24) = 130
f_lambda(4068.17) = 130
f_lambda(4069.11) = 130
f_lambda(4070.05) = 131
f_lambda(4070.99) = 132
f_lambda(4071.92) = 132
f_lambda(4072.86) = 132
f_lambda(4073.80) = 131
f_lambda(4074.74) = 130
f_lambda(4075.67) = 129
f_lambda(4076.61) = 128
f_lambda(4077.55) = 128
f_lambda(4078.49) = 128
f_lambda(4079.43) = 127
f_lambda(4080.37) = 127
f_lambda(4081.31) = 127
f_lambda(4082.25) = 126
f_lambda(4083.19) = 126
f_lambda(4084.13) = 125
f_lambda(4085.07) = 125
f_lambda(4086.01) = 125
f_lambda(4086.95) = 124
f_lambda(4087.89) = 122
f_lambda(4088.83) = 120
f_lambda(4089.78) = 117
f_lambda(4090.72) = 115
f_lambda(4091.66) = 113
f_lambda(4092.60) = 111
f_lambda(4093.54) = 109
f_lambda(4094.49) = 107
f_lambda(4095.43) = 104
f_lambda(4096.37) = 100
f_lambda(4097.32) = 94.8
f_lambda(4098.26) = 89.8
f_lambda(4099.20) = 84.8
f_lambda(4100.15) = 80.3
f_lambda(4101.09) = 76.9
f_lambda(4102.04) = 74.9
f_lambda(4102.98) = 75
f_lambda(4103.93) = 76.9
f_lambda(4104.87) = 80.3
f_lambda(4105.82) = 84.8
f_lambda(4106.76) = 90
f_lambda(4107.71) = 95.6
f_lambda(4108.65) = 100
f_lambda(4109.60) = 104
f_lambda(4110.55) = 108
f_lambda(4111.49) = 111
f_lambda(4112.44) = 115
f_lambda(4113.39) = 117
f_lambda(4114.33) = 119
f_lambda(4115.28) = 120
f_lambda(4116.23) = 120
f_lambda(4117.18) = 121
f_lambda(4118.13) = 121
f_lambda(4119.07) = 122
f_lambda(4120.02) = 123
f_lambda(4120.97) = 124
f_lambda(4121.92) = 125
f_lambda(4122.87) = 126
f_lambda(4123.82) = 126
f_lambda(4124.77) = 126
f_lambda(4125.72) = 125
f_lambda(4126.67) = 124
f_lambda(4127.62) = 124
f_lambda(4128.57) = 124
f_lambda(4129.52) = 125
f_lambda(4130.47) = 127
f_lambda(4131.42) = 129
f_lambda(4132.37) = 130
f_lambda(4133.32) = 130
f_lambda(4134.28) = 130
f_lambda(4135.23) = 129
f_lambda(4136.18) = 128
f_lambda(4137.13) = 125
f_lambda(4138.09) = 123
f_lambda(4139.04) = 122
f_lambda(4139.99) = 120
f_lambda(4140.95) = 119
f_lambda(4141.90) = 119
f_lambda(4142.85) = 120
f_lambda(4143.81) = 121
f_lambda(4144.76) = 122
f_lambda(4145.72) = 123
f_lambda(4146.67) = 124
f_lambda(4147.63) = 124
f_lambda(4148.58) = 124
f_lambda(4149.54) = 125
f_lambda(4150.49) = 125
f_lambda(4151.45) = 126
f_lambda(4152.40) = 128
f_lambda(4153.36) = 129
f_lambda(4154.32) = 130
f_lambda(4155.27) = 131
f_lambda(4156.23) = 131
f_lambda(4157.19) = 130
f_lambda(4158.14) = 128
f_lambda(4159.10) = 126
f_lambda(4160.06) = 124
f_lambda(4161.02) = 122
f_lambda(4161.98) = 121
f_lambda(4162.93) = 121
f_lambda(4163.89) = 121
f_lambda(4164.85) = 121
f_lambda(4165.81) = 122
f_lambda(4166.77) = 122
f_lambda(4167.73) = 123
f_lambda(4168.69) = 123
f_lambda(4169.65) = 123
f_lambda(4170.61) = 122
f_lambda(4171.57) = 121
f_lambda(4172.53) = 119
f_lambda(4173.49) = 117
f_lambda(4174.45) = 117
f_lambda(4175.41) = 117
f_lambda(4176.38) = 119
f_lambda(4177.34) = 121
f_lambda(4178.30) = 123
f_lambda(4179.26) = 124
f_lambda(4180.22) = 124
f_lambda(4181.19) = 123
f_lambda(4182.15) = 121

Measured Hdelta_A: 6.9 angstroms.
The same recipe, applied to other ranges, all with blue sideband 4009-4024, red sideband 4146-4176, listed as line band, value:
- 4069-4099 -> 2.3 angstroms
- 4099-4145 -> 4.8 angstroms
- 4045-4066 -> -0.7 angstroms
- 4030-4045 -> 0.3 angstroms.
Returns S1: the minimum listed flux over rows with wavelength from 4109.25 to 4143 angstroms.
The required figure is 104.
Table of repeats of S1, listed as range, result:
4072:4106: 74.9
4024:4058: 127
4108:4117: 100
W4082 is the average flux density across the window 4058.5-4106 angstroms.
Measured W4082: 117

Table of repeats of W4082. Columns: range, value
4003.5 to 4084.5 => 133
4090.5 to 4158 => 115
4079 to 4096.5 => 119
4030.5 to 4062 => 135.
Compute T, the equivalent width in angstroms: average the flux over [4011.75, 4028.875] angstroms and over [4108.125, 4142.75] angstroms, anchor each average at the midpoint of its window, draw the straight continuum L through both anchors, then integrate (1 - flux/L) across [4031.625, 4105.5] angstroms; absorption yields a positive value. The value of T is 2.8 angstroms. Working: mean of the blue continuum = 134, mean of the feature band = 124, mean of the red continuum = 122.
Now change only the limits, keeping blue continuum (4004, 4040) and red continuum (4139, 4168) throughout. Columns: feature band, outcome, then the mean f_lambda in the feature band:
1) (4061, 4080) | -0.1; 130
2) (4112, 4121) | 0.5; 120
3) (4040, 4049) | -0.1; 132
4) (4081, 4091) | 0.4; 123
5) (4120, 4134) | 0.0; 126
